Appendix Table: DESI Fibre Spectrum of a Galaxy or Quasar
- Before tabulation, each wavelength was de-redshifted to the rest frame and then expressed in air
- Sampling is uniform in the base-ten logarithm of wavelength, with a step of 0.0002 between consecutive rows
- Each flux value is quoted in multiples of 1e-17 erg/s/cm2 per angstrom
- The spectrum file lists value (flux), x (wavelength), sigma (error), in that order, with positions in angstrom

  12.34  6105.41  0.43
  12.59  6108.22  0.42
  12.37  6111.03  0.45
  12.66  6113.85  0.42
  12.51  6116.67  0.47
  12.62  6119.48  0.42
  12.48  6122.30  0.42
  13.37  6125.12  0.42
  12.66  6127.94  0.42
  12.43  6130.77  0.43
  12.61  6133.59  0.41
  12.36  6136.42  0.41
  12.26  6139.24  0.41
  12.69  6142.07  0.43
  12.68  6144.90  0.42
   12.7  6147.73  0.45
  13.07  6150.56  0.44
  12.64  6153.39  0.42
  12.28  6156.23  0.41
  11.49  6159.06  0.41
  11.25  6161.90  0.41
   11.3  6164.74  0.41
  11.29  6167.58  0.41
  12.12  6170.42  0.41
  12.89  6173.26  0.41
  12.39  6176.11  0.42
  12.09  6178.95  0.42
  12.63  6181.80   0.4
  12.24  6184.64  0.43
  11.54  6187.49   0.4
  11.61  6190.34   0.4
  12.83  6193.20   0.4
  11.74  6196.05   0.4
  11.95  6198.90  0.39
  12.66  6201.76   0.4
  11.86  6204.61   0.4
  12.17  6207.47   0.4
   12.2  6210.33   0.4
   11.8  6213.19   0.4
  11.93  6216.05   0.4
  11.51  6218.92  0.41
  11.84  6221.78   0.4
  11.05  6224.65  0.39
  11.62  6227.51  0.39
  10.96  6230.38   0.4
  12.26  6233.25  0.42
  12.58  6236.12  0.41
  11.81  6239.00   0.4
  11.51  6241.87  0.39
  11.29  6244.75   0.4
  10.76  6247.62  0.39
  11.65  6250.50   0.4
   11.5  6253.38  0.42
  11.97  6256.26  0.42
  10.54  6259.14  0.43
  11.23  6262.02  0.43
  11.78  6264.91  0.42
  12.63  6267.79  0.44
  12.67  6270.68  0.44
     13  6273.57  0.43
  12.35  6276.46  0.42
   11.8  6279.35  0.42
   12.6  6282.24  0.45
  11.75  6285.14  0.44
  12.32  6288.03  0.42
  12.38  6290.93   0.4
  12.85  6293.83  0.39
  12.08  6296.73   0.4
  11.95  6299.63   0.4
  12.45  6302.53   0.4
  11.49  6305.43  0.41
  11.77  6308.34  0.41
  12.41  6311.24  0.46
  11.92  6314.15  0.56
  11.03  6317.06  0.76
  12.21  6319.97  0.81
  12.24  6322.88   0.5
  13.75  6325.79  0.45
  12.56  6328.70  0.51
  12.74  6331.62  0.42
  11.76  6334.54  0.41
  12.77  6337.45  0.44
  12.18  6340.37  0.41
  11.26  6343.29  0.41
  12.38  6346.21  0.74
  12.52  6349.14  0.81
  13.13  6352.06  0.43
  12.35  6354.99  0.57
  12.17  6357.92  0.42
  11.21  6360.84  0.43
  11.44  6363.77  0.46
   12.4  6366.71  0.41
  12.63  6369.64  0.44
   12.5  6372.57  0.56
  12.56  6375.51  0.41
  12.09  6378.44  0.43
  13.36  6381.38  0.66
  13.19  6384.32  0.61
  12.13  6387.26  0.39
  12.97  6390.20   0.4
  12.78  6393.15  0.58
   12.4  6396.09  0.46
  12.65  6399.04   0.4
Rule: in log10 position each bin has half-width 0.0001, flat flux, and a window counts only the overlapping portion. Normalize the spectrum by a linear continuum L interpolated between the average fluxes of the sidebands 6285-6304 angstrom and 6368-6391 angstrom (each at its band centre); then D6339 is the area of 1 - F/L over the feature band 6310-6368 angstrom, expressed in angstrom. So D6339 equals 1.3 angstrom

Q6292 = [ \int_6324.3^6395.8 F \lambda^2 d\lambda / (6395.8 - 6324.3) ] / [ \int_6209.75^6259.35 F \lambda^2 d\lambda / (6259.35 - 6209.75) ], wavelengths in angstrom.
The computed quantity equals 1.12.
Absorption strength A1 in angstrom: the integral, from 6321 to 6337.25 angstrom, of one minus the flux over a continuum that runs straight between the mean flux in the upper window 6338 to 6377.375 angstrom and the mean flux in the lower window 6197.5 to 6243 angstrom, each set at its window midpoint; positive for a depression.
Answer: -0.6 angstrom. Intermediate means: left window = 11.9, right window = 12.2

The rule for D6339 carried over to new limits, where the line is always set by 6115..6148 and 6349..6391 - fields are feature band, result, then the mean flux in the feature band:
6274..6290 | 0.35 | 12.2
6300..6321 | 0.99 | 11.9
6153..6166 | 0.89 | 11.7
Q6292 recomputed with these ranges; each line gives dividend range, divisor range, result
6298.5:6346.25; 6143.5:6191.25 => 1.05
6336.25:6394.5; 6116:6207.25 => 1.08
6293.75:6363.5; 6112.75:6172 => 1.05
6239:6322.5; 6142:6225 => 1.02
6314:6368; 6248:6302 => 1.04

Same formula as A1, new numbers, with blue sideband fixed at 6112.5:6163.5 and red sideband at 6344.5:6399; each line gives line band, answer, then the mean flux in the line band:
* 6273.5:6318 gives 1.23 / 12.1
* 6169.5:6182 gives 0.06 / 12.4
